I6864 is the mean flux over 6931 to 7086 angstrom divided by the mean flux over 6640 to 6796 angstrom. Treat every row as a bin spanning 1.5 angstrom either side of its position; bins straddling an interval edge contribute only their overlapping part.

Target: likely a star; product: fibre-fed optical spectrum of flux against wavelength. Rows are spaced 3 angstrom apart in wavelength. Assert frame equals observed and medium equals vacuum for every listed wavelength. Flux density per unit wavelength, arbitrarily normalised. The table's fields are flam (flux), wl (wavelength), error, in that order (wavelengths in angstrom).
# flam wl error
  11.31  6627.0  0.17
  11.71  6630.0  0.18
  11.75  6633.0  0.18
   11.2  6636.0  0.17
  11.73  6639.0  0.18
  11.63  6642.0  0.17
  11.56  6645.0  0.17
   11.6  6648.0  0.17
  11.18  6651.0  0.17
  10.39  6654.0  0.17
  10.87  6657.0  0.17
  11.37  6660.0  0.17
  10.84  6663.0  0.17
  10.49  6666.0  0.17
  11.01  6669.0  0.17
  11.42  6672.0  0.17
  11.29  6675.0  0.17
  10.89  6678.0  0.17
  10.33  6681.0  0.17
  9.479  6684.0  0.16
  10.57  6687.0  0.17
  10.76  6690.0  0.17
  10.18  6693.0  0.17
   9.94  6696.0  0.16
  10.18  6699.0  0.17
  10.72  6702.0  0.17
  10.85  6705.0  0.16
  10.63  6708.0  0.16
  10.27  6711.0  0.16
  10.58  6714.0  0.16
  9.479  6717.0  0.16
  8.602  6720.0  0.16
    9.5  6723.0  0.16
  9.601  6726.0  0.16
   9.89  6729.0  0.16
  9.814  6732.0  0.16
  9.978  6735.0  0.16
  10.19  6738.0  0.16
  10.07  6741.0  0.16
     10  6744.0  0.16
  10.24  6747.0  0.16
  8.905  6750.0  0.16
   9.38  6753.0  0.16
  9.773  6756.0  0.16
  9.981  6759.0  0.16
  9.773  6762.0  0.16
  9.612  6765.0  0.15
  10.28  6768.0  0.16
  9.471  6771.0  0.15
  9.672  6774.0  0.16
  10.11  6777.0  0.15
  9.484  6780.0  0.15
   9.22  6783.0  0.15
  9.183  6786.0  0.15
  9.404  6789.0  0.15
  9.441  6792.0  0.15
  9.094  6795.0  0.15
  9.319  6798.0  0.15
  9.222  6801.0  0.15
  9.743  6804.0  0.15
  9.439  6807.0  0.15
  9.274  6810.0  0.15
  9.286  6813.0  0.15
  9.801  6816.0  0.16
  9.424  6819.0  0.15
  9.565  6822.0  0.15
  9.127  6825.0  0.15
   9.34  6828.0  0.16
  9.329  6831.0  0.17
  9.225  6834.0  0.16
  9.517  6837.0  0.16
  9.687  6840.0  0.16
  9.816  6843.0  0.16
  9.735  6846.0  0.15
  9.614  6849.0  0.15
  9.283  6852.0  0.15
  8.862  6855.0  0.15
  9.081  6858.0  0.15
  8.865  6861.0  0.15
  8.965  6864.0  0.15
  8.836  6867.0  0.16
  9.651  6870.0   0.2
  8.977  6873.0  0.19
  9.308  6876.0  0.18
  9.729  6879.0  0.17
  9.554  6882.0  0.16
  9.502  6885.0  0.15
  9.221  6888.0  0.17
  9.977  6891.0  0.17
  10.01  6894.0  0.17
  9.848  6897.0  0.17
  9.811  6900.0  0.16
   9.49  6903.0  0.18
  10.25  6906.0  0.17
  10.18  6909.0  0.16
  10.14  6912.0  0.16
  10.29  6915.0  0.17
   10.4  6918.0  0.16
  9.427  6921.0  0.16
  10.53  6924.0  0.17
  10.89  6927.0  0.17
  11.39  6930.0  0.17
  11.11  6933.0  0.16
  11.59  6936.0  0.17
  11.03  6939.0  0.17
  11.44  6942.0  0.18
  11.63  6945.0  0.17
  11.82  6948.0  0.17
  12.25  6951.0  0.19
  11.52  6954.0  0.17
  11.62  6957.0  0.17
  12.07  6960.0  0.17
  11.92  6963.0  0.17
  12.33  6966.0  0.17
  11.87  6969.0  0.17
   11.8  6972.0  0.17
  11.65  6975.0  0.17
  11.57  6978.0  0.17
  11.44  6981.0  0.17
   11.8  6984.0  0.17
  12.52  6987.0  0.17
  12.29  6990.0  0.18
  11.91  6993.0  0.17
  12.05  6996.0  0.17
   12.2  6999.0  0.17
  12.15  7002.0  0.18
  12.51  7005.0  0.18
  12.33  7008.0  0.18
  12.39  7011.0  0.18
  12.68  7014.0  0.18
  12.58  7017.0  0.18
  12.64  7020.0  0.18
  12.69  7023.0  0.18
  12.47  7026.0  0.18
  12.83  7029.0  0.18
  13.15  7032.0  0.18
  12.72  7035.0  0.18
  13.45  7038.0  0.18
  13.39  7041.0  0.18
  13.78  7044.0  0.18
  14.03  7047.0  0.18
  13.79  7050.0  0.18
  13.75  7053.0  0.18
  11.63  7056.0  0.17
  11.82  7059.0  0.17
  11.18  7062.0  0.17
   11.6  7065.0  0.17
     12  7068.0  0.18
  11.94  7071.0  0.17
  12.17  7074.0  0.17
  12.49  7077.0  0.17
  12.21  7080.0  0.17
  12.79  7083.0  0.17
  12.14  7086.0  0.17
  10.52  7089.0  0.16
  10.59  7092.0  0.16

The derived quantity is 1.2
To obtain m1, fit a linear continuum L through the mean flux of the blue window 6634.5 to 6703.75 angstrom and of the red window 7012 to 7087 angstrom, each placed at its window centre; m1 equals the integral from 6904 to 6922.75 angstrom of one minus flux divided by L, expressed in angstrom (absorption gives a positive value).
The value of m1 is 3.0 angstrom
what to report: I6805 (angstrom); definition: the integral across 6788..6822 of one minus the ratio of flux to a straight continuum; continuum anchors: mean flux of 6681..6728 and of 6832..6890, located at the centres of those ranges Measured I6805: 0.7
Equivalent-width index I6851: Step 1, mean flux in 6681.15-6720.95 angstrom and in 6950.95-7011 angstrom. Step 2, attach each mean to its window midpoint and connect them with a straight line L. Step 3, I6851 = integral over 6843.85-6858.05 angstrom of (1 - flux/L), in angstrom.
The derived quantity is 2.3 angstrom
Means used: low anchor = 10.2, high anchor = 12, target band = 9.36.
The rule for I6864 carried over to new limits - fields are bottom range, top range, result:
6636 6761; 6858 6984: 1.02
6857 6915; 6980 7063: 1.32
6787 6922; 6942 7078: 1.29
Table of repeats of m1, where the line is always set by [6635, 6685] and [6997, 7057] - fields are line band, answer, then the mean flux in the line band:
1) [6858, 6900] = 9.4 angstrom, 9.42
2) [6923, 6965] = 3.2 angstrom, 11.5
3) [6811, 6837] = 5.4 angstrom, 9.39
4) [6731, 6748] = 2.0 angstrom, 10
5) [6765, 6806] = 7.5 angstrom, 9.51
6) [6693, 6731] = 4.3 angstrom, 10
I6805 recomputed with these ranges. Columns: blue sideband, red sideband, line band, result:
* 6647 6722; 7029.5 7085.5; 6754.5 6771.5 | 1.78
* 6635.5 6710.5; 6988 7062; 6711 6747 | 4.20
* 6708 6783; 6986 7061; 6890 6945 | 5.34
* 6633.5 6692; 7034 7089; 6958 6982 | 0.69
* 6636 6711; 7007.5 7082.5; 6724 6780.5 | 7.08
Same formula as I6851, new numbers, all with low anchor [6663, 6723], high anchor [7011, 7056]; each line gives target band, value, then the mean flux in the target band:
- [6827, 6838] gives 2.05 angstrom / 9.35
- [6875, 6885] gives 1.96 angstrom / 9.54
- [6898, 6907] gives 1.65 angstrom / 9.83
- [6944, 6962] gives 0.88 angstrom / 11.8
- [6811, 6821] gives 1.64 angstrom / 9.5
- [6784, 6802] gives 3.06 angstrom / 9.28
